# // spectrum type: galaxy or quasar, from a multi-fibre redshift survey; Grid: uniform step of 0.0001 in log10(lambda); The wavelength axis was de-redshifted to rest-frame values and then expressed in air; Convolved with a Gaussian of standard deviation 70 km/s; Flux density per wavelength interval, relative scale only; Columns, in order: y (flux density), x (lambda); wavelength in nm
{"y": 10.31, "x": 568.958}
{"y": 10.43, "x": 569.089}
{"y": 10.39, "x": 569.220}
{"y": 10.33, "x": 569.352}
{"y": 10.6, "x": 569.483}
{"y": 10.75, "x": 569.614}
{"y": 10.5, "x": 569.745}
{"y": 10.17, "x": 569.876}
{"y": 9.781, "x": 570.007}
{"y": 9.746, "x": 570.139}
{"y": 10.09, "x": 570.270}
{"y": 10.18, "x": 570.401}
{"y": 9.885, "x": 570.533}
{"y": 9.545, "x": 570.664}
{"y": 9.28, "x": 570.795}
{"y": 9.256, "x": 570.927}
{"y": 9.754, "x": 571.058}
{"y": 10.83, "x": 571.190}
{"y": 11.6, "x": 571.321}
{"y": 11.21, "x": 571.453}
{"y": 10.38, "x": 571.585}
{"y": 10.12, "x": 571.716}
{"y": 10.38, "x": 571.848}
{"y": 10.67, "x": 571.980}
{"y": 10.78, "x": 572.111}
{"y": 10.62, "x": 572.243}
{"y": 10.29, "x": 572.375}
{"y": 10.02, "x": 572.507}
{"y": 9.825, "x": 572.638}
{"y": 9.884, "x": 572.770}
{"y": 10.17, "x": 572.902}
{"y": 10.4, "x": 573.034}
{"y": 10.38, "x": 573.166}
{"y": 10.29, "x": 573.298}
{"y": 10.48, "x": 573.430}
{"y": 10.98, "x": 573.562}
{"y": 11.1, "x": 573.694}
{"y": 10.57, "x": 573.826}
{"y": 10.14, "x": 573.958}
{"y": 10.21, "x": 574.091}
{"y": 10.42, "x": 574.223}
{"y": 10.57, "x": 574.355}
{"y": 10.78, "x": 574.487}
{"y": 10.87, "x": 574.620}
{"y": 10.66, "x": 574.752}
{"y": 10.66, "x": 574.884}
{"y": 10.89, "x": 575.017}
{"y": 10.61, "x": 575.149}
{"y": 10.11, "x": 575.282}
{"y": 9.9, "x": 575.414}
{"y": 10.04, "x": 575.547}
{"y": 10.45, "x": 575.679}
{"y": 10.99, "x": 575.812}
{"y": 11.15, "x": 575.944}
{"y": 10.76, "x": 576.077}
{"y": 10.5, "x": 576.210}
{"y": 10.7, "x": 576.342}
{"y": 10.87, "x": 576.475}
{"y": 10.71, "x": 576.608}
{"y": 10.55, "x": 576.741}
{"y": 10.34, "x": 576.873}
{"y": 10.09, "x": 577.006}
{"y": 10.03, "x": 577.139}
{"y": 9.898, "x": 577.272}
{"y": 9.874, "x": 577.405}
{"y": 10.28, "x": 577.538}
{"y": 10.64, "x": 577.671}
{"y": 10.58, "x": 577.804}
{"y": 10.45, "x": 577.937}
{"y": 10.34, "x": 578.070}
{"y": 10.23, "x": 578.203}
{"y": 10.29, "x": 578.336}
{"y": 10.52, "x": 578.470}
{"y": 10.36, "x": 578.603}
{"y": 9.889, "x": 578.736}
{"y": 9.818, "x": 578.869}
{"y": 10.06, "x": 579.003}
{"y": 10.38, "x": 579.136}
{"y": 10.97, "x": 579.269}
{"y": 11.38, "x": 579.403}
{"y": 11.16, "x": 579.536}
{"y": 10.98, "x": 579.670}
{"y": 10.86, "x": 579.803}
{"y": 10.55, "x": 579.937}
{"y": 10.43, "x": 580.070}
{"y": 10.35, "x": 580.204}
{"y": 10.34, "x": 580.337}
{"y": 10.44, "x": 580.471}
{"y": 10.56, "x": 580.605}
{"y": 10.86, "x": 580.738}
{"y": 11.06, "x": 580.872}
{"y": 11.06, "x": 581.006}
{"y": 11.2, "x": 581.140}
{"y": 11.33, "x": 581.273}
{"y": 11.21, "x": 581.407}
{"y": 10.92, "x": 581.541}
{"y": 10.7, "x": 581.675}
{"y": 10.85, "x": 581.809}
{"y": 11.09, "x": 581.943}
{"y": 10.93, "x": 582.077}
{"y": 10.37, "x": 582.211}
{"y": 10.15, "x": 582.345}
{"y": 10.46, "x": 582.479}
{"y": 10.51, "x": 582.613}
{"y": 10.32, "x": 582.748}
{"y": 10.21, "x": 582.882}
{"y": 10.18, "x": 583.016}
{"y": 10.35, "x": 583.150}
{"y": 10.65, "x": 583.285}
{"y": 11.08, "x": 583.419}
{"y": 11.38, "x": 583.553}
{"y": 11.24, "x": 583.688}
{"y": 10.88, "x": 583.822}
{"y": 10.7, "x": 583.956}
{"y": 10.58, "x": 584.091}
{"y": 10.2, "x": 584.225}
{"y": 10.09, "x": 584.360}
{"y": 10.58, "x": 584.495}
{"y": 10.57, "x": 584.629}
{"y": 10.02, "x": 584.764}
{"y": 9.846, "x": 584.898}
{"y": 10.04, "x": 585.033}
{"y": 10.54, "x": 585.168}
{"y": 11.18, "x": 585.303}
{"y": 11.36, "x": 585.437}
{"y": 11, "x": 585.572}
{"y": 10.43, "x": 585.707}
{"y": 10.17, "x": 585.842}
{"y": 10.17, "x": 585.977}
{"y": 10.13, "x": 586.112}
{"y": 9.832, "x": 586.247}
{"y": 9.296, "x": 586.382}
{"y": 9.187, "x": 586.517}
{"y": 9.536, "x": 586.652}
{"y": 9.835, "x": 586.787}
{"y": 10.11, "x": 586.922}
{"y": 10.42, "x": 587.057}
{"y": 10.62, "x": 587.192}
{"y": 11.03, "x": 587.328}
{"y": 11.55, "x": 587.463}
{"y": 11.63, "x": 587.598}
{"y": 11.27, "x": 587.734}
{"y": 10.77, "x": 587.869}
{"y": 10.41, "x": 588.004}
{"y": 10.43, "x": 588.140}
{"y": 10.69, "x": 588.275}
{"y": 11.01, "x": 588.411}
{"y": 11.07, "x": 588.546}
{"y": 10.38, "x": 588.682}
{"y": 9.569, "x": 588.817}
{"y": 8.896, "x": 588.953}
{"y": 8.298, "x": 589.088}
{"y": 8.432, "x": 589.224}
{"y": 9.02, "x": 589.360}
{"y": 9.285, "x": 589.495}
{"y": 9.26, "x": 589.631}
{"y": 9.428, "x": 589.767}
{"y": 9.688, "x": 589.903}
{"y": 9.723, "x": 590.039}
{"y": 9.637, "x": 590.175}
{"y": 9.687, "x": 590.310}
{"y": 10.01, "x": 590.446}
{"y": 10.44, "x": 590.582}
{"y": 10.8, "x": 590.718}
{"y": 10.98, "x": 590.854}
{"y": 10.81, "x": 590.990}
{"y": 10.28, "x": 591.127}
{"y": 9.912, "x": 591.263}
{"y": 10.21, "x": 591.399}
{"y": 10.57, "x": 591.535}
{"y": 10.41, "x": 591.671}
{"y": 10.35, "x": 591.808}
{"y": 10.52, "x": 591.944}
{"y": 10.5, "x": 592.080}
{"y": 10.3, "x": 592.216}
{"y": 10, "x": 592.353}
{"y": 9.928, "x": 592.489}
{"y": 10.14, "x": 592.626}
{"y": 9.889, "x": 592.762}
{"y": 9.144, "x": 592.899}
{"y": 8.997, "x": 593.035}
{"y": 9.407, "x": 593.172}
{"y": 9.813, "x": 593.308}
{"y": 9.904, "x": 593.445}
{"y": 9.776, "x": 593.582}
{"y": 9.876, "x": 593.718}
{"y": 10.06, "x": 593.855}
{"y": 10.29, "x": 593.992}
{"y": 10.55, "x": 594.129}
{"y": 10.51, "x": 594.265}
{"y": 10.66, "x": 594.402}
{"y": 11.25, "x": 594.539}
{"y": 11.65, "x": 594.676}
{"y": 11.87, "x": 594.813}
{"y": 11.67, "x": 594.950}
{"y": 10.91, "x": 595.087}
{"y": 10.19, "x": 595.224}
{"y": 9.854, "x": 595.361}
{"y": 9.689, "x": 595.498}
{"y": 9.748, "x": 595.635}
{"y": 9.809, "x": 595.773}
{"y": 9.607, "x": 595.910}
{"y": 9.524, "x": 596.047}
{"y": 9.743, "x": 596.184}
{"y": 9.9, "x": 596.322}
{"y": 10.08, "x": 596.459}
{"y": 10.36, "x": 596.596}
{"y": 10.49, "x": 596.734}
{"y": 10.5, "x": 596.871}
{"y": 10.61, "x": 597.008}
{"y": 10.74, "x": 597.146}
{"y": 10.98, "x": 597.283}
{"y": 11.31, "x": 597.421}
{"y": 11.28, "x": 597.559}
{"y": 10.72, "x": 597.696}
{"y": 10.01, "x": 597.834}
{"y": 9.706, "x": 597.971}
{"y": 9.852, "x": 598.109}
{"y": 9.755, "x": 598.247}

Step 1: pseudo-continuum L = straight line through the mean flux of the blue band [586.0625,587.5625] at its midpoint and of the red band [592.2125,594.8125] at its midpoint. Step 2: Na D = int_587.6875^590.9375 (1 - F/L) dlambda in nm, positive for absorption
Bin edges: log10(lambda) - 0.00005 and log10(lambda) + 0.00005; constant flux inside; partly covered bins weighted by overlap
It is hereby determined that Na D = 0.066 nm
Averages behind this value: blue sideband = 10.2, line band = 9.96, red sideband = 10.2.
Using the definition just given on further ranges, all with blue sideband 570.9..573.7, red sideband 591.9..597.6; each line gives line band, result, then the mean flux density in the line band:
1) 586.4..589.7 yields 0.07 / 10.1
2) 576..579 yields 0.01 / 10.3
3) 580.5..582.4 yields -0.09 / 10.9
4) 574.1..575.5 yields -0.01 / 10.5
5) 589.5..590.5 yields 0.07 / 9.61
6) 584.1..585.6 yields -0.02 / 10.5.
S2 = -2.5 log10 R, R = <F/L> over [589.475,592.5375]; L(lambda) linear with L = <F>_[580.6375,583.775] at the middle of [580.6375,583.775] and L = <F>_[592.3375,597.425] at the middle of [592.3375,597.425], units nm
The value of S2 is 0.03 mag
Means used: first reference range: 10.8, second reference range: 10.2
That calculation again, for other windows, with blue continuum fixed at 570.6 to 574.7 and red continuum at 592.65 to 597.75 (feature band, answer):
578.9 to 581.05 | -0.03 mag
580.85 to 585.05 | -0.03 mag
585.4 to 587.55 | 0.00 mag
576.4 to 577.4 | 0.00 mag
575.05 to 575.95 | -0.01 mag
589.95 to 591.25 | 0.01 mag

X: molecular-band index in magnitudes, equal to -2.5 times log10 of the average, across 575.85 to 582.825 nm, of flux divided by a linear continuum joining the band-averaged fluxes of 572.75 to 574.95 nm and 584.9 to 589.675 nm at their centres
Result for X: -0.02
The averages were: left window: 10.5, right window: 10.2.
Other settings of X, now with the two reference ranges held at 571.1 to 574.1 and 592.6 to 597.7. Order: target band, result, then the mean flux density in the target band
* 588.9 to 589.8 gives 0.16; 8.93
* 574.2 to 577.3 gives -0.01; 10.5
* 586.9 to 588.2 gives -0.05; 10.8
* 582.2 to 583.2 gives 0.01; 10.3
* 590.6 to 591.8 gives -0.02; 10.5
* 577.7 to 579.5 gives 0.00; 10.4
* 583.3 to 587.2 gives 0.00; 10.4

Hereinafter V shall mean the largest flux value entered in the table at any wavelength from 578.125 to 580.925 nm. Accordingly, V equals 11.38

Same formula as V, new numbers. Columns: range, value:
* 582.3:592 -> 11.63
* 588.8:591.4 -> 10.98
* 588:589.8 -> 11.07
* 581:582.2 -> 11.33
